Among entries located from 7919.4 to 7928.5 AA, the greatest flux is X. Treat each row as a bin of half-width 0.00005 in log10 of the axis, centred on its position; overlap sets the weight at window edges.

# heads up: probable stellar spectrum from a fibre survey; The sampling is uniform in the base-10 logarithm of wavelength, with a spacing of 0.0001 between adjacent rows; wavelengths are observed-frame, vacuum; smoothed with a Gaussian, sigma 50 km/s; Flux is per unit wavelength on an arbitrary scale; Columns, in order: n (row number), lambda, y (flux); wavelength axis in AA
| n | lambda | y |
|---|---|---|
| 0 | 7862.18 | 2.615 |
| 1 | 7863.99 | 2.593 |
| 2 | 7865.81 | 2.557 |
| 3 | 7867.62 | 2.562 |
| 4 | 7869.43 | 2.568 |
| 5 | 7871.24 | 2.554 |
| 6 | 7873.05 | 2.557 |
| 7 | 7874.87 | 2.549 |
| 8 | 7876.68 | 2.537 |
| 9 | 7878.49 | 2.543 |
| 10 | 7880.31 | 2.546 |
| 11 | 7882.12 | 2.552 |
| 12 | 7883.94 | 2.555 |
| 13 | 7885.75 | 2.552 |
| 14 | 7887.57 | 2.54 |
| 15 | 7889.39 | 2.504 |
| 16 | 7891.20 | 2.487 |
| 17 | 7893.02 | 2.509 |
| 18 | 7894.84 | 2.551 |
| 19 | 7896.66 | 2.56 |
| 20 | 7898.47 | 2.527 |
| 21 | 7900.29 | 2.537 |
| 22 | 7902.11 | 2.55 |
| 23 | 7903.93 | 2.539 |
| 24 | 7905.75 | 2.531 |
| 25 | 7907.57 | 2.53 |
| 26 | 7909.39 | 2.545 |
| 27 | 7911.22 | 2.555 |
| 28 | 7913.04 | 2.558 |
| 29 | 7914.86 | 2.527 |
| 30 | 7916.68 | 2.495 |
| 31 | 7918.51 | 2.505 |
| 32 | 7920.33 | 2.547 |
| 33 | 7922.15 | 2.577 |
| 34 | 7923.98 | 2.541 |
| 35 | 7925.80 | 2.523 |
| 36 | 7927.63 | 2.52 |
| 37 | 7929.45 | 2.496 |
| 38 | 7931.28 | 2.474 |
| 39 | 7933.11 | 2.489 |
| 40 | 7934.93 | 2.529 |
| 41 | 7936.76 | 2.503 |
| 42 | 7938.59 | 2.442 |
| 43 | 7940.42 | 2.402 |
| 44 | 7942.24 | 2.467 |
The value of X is 2.577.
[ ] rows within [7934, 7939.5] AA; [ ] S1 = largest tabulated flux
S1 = 2.529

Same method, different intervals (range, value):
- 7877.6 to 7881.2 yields 2.546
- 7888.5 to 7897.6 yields 2.56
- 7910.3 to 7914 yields 2.558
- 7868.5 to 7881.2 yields 2.568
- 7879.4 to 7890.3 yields 2.555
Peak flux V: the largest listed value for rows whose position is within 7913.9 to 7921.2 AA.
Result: 2.547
